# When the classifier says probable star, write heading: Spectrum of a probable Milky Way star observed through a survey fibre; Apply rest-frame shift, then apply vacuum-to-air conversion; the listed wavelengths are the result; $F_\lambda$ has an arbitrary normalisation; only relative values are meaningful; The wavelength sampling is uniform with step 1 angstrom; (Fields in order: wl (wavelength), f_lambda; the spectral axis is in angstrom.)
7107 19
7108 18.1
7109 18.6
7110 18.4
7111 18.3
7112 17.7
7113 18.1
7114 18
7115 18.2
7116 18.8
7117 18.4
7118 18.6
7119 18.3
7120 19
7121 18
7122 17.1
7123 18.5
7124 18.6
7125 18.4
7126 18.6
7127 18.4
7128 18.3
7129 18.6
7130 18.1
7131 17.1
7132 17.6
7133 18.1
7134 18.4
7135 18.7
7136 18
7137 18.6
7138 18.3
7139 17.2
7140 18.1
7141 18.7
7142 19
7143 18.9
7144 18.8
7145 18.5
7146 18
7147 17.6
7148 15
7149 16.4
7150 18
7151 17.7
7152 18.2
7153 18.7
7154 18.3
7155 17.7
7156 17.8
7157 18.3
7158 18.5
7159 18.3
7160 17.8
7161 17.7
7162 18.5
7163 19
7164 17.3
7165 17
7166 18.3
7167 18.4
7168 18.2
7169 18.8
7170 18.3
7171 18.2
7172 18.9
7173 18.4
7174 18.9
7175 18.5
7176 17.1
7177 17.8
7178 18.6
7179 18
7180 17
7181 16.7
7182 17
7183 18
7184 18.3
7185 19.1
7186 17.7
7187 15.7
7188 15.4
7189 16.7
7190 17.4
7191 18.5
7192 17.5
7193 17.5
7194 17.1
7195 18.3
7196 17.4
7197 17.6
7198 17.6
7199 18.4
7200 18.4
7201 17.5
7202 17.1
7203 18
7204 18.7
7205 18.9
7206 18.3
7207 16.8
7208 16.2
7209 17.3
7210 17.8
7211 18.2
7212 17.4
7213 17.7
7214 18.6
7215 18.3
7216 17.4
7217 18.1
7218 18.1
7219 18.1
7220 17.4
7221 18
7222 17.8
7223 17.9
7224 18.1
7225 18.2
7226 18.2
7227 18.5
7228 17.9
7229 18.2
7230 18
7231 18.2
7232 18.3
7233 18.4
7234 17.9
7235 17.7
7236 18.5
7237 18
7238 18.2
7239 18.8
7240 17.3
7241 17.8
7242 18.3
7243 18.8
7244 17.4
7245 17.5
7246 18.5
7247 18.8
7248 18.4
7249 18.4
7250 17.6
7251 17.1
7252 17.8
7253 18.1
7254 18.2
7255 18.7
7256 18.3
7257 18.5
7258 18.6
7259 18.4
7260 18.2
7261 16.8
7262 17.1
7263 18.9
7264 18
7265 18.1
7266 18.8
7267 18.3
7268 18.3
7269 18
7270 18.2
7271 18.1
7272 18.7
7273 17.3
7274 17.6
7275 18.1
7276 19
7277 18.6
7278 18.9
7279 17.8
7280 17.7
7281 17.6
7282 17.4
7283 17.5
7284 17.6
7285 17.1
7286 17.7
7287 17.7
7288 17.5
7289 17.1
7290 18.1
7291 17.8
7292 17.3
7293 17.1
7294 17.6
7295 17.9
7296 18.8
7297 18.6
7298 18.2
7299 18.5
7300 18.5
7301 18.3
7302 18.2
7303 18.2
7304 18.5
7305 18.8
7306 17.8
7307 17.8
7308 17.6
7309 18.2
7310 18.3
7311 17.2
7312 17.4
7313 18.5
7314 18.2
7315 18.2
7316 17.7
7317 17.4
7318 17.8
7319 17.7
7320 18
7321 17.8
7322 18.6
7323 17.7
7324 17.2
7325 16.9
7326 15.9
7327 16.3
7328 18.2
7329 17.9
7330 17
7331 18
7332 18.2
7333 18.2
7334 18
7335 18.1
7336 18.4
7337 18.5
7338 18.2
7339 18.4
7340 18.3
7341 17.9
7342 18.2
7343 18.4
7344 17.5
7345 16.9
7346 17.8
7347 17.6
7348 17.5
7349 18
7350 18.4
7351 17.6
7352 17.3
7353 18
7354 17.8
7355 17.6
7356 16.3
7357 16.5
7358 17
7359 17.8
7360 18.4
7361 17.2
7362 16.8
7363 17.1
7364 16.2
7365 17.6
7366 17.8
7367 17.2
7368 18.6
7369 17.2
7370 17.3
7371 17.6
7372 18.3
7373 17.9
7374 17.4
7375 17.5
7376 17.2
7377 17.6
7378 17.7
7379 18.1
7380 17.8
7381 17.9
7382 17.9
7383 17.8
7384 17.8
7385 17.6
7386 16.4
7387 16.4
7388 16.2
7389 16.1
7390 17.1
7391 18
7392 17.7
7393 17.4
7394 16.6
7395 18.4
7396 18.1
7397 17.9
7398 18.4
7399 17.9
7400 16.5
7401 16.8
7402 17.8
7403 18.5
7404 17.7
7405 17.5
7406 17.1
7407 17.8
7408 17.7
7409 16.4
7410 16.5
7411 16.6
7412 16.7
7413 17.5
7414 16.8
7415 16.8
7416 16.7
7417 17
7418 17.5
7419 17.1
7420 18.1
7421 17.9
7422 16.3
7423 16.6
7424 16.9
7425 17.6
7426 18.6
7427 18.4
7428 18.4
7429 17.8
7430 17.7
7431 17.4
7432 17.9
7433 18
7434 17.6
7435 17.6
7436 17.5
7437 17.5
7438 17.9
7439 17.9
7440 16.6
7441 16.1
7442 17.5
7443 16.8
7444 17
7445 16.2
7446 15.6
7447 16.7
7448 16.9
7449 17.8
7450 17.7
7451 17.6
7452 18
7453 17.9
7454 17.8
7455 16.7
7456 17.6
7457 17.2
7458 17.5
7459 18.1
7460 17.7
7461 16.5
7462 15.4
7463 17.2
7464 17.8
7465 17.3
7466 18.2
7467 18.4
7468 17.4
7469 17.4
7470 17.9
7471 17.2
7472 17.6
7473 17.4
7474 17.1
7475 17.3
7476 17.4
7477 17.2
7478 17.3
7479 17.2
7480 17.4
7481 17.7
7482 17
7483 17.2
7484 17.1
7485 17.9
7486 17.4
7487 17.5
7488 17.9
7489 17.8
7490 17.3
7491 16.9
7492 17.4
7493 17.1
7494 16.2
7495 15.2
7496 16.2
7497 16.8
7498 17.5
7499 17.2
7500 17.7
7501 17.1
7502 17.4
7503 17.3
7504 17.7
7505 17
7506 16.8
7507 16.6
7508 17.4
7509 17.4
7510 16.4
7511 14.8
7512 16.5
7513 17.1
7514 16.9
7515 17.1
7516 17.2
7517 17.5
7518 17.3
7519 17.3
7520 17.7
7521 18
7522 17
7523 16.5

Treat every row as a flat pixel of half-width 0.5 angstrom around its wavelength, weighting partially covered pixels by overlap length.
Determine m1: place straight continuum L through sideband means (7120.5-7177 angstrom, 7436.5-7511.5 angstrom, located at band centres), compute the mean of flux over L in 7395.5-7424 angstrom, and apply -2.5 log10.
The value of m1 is 0.006 mag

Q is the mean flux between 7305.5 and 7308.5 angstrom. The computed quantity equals 17.7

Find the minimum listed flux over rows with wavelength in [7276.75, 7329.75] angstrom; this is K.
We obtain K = 15.9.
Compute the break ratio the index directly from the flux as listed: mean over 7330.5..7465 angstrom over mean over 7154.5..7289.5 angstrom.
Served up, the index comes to 0.97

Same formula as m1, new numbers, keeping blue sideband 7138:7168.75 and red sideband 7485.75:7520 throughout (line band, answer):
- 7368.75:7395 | 0.00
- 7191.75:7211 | 0.01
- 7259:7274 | -0.02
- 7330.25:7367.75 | -0.01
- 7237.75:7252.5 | -0.02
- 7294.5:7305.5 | -0.05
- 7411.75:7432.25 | -0.01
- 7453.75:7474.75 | -0.02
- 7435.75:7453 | 0.00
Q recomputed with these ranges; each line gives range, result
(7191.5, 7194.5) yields 17.4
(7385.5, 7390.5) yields 16.4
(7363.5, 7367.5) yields 17.2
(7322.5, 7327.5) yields 16.8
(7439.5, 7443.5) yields 16.8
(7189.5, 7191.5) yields 17.9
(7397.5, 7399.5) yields 18.1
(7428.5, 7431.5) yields 17.6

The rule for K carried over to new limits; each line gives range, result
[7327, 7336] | 16.3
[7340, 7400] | 16.1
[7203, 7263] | 16.2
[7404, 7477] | 15.4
